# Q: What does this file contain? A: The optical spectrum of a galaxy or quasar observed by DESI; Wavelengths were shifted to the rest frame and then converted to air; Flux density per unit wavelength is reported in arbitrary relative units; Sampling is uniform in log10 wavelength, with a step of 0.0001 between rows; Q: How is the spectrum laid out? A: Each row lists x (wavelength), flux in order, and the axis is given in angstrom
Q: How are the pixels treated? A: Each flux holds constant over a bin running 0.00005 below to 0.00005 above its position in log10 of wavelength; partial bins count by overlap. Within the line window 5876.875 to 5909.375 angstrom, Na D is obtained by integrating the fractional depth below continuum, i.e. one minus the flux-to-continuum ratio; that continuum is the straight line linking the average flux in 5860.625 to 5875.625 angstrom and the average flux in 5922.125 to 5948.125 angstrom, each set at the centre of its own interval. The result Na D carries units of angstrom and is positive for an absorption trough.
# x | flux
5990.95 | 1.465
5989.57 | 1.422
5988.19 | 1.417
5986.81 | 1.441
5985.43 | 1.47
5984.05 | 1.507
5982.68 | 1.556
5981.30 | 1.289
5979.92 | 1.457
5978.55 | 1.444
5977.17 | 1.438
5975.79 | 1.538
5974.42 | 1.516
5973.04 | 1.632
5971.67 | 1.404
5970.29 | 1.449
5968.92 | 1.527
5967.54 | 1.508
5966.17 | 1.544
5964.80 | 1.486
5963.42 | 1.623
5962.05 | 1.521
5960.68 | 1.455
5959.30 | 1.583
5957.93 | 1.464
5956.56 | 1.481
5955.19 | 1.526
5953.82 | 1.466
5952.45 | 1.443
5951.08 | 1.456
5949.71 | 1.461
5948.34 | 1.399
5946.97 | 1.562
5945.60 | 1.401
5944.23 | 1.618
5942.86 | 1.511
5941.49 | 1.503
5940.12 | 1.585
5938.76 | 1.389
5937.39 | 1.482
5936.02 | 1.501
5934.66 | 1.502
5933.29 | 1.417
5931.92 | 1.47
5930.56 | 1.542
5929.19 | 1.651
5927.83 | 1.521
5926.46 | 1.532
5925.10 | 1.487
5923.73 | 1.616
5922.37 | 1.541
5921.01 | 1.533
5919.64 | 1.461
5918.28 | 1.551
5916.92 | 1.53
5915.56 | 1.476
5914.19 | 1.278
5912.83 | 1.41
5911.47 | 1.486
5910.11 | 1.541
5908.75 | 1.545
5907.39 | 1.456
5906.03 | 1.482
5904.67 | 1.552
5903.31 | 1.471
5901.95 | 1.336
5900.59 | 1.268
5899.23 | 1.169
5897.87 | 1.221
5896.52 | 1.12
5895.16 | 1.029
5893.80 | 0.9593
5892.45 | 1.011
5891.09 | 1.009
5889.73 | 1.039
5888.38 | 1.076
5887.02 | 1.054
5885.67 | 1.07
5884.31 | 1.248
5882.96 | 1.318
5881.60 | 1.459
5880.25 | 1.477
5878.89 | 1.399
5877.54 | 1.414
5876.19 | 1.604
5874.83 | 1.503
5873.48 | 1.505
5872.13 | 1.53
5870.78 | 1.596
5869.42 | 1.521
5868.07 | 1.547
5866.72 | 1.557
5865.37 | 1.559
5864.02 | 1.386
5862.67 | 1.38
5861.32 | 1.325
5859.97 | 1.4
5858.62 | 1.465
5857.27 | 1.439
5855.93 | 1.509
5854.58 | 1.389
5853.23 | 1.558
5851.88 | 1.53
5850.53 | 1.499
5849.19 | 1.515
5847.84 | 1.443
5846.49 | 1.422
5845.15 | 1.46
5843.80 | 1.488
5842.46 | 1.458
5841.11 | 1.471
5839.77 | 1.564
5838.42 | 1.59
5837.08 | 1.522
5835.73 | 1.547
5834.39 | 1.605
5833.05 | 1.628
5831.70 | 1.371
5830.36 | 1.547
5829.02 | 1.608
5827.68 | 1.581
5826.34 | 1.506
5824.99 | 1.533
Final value 5.3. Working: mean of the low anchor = 1.49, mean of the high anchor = 1.51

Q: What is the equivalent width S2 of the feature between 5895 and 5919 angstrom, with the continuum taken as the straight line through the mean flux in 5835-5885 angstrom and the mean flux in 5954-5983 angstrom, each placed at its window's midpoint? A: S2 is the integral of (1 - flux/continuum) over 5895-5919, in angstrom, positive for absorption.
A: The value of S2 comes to 1.49 angstrom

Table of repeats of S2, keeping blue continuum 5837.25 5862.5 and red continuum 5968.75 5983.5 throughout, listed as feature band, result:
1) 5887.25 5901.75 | 3.7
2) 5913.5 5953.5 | -0.6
